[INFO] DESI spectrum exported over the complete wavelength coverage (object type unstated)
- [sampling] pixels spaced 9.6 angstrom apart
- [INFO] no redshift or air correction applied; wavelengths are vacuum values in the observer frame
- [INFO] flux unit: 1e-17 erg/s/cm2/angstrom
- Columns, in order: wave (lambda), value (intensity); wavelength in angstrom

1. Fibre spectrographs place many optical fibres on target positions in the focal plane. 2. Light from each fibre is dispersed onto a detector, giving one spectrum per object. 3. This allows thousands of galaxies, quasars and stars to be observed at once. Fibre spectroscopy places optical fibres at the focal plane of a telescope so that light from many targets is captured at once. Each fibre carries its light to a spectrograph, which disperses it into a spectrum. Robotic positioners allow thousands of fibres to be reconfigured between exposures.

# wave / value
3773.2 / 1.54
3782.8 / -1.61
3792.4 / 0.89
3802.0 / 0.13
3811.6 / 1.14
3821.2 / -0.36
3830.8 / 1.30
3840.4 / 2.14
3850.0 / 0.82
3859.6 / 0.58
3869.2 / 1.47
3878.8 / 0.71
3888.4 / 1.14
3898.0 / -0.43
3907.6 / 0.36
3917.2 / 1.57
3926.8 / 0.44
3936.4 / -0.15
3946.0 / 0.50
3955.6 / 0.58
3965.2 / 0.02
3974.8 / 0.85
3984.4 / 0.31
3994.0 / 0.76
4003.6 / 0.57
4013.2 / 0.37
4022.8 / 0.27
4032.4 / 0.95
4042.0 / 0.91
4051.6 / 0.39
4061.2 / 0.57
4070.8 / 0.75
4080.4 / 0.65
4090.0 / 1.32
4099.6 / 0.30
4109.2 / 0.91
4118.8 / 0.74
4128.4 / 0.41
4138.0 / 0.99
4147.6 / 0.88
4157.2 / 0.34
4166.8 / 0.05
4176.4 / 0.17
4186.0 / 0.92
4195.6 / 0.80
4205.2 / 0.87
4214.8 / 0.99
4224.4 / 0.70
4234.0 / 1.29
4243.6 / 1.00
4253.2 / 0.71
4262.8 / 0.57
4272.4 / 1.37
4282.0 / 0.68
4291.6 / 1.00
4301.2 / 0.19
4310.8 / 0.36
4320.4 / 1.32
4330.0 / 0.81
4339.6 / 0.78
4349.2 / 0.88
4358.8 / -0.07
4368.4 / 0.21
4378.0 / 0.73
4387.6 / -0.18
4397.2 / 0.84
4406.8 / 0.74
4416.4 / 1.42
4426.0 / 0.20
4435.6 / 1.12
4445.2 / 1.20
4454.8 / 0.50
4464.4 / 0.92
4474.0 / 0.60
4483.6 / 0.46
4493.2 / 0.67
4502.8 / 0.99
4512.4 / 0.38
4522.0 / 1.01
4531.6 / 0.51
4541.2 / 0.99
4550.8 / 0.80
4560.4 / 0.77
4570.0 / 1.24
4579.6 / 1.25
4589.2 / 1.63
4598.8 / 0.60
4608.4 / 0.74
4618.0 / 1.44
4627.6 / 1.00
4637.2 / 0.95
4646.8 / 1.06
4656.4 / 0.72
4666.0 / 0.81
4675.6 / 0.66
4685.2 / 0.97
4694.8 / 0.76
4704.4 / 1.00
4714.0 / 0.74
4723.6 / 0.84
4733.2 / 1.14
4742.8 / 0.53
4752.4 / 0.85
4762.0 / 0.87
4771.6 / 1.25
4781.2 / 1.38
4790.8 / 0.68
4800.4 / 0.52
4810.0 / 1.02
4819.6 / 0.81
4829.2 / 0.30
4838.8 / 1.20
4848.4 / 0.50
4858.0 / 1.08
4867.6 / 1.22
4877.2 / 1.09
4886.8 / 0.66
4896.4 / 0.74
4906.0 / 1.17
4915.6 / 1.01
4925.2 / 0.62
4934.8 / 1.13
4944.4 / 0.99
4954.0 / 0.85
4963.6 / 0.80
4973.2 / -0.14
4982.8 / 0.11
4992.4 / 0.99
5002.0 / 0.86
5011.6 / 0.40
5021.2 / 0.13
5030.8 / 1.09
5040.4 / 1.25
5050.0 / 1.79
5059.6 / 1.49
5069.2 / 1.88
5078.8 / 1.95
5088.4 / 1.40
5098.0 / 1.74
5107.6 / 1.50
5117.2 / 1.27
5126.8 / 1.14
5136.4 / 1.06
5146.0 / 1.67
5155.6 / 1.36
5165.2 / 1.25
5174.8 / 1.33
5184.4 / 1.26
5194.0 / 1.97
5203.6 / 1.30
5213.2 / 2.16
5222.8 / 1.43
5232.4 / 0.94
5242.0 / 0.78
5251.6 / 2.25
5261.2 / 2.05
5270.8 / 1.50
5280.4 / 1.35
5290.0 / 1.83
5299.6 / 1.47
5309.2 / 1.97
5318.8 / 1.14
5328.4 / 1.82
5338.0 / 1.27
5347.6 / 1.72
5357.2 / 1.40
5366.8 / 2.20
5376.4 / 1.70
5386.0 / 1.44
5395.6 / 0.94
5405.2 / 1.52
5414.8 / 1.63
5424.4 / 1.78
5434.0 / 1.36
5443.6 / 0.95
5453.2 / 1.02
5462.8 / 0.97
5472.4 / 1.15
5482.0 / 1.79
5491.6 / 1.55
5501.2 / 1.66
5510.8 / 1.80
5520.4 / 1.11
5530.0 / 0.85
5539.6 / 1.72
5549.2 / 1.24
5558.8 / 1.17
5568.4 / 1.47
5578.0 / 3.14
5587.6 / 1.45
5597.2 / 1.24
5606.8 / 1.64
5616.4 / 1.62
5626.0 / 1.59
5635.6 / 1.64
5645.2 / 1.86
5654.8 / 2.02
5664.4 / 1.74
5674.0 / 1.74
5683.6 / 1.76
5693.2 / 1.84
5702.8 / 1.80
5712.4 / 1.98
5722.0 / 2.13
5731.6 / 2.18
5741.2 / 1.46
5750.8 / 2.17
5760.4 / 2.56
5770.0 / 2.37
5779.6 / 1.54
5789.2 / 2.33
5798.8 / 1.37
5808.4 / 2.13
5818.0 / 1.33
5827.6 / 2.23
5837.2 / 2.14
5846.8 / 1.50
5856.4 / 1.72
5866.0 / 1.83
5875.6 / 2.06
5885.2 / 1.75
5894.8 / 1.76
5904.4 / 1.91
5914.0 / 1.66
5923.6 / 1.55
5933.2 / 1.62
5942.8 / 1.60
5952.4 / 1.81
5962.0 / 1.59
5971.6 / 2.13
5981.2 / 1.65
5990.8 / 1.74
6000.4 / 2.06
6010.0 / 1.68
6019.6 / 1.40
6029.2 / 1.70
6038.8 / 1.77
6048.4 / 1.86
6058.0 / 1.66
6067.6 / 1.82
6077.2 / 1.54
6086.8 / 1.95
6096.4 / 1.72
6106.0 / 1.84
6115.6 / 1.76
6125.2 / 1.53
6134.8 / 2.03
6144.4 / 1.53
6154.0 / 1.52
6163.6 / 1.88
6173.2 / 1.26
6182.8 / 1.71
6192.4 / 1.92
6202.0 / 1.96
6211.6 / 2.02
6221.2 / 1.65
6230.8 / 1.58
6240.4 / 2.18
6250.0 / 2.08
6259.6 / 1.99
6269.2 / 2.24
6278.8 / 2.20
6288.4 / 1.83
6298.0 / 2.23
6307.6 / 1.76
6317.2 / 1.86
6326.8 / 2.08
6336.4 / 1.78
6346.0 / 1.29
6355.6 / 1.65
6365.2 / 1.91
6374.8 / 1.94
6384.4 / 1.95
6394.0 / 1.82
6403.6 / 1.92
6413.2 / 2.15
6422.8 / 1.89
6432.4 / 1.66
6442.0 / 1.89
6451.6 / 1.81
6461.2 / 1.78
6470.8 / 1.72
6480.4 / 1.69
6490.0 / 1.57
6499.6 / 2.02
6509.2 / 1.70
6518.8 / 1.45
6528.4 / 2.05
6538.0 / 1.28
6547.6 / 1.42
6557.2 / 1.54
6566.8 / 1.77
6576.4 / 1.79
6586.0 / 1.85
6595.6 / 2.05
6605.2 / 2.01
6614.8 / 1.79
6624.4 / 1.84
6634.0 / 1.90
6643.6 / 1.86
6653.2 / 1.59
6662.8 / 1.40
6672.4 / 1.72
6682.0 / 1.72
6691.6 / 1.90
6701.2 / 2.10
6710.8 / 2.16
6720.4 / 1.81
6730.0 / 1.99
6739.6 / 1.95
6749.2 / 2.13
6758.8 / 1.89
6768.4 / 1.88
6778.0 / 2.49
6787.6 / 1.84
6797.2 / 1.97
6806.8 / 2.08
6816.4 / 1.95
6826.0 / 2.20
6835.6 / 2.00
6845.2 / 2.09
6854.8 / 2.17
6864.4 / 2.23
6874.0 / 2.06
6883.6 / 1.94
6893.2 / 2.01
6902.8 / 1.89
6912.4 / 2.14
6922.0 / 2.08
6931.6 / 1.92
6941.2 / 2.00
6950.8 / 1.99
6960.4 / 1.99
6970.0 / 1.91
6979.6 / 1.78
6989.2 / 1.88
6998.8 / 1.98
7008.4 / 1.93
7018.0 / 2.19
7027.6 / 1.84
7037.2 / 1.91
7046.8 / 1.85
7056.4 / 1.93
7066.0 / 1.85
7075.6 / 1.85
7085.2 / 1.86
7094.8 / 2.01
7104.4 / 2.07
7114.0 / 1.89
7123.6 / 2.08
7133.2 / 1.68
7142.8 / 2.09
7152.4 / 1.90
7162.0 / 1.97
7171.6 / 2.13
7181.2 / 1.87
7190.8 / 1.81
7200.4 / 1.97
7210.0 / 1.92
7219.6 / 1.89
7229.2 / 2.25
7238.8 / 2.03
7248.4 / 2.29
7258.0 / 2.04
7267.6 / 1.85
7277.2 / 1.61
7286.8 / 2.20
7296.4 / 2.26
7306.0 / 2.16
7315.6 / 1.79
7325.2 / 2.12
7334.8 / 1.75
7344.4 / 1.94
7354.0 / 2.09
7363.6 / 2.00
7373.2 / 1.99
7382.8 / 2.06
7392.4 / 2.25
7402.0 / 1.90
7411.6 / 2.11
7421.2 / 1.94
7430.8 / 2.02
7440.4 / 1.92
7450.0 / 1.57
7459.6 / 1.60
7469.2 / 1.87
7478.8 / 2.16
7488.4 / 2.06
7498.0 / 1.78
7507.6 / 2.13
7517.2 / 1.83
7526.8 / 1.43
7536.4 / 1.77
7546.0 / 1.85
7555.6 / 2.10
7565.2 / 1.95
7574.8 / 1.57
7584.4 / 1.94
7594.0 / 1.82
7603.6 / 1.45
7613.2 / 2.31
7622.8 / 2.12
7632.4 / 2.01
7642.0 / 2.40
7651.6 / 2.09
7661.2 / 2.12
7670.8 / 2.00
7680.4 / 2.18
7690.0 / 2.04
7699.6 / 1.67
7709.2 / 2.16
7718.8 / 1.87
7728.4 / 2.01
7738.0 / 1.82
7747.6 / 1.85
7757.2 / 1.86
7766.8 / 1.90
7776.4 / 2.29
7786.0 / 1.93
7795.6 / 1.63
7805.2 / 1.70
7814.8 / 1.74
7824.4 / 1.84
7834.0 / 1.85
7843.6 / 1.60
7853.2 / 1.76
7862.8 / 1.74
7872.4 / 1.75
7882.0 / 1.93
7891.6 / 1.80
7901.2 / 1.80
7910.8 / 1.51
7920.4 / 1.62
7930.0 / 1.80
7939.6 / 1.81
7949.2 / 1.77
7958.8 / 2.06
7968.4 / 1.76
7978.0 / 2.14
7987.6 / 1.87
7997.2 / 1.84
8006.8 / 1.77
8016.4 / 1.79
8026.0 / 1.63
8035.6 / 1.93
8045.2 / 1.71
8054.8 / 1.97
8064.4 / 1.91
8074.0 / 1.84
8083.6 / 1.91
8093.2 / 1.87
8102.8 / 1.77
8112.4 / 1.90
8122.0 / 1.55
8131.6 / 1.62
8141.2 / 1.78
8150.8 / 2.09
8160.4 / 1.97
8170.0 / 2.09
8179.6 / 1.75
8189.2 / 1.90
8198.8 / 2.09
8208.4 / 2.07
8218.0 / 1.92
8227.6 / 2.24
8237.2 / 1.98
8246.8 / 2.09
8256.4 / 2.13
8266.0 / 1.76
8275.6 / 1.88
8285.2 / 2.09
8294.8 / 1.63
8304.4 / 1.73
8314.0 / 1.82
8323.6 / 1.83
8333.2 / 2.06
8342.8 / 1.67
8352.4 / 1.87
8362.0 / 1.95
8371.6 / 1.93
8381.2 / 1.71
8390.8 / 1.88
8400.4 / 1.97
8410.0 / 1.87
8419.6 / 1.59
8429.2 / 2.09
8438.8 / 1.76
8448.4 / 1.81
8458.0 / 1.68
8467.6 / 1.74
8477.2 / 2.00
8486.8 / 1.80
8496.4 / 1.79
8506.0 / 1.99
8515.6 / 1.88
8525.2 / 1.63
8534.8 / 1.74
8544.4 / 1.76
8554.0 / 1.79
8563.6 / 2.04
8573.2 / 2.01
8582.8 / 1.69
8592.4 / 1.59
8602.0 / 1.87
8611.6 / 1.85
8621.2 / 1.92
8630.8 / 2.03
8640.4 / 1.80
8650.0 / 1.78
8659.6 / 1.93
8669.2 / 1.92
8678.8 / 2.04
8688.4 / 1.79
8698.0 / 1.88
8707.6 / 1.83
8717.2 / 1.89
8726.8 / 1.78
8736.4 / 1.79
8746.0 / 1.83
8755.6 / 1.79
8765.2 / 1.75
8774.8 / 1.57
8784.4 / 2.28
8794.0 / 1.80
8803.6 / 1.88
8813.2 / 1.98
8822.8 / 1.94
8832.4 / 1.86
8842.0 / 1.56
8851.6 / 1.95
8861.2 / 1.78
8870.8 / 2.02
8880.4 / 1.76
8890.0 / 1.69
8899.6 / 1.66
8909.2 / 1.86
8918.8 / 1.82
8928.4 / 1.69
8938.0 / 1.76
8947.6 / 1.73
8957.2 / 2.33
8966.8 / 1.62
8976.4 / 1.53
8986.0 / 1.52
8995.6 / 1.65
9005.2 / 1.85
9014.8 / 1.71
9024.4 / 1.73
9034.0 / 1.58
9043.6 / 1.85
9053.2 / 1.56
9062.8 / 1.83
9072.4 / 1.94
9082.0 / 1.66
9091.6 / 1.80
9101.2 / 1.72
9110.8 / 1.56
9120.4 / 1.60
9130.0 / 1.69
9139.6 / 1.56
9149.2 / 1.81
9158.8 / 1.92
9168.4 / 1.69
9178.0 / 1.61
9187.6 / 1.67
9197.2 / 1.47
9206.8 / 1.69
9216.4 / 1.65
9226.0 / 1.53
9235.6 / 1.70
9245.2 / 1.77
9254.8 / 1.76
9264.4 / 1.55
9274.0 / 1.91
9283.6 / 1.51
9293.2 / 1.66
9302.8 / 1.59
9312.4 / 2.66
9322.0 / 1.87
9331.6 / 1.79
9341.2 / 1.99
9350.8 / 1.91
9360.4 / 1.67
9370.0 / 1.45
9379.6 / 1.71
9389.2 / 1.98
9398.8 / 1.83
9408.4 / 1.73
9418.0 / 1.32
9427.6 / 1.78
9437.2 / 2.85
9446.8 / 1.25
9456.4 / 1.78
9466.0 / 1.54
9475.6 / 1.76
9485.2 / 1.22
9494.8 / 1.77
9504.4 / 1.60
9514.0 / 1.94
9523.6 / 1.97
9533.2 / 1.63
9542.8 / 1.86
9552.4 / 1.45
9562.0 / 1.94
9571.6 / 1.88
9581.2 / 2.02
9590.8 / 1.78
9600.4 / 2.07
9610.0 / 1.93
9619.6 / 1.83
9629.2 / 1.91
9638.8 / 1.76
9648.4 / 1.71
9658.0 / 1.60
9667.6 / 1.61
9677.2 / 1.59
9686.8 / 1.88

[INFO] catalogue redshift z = 0.265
